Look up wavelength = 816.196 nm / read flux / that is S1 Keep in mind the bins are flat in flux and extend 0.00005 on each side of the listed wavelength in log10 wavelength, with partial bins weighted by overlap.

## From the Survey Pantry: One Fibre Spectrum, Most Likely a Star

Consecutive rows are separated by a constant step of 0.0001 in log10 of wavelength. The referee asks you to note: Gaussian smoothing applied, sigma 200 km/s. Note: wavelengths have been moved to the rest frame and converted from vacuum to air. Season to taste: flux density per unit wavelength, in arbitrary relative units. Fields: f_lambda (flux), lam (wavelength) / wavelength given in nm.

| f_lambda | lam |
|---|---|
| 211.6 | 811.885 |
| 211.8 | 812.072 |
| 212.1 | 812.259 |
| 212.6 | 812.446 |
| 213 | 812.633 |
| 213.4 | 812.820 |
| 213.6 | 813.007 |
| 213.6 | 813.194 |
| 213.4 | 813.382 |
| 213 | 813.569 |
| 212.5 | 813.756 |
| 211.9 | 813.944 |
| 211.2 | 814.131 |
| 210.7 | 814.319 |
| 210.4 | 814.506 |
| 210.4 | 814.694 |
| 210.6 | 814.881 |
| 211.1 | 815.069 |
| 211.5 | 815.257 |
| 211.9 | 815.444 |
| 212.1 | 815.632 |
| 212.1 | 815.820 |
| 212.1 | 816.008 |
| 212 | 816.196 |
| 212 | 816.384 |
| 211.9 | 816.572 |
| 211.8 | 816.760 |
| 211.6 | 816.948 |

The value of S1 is 212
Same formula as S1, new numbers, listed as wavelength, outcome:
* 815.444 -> 211.9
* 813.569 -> 213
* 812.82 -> 213.4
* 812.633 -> 213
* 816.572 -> 211.9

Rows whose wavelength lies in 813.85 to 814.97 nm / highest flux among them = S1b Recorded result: 211.9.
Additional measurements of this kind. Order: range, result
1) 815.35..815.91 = 212.1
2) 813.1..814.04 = 213.6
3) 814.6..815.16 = 211.1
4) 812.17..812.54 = 212.6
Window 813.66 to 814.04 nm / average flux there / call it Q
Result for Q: 212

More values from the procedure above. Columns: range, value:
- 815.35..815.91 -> 212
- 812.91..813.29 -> 213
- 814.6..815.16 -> 211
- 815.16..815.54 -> 212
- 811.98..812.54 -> 212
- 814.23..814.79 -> 211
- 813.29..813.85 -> 213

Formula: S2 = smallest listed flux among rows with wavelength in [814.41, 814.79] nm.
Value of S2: 210.4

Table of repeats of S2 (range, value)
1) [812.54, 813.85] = 212.5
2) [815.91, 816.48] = 212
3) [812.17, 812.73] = 212.1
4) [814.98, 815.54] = 211.1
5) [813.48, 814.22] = 211.2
